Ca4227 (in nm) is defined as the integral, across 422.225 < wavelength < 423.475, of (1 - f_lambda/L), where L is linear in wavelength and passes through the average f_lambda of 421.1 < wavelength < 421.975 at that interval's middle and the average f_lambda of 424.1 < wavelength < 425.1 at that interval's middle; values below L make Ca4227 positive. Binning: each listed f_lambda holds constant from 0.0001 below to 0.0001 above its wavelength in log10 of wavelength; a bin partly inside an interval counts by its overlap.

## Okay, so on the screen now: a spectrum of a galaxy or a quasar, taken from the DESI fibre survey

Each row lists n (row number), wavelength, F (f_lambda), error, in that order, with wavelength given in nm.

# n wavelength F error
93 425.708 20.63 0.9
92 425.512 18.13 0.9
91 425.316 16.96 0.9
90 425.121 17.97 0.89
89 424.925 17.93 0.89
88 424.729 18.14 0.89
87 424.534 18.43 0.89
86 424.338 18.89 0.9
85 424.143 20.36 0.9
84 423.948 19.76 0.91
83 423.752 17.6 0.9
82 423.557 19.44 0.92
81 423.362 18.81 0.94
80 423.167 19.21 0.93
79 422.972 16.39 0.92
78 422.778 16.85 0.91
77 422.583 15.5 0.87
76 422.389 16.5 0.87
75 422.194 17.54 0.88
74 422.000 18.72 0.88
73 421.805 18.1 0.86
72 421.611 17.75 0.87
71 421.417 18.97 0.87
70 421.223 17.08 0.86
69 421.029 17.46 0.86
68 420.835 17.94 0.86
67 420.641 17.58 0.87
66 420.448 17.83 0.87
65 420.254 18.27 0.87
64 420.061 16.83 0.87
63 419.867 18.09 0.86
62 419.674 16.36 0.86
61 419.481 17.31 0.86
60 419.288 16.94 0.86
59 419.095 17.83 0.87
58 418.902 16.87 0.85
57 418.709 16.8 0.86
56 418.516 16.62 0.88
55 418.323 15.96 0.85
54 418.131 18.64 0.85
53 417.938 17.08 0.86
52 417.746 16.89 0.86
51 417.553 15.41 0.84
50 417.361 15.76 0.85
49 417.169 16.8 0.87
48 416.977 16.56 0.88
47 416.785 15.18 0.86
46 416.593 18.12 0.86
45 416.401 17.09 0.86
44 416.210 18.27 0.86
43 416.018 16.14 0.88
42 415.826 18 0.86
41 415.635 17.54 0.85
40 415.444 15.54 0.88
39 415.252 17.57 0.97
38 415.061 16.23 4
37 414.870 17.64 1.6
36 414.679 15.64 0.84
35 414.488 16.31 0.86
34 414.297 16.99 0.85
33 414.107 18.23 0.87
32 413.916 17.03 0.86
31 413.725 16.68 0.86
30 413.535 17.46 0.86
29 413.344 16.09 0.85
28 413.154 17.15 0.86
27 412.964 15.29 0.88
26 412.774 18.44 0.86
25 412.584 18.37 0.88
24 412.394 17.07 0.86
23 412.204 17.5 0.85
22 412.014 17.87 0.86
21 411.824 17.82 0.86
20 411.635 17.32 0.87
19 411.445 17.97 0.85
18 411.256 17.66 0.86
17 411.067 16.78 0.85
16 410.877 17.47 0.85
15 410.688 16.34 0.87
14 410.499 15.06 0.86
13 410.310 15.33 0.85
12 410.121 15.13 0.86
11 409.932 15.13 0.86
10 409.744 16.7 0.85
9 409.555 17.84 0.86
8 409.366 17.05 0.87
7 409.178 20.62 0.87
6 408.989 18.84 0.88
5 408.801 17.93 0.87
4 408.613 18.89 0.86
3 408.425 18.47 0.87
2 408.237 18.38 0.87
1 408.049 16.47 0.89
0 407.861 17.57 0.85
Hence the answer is 0.07 nm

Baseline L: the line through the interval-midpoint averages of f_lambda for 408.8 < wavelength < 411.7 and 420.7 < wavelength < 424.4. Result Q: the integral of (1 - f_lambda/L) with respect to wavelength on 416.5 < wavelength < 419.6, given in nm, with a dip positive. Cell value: 0.154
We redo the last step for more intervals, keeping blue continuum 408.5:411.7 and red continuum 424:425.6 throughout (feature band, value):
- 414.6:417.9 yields 0.18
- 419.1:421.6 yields 0.06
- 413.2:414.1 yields 0.03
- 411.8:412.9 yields -0.03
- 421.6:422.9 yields 0.07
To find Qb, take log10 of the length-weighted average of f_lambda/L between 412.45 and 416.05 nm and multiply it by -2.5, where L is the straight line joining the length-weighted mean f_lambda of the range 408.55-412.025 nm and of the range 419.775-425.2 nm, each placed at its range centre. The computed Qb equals 0.03 mag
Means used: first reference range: 17.2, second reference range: 18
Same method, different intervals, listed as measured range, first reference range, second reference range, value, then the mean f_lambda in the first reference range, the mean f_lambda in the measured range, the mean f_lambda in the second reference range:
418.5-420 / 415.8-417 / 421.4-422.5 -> 0.02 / 17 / 17.1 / 17.8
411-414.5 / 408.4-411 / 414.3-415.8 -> -0.02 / 17.2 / 17.3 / 16.7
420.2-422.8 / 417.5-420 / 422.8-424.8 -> 0.02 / 17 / 17.6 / 18.6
